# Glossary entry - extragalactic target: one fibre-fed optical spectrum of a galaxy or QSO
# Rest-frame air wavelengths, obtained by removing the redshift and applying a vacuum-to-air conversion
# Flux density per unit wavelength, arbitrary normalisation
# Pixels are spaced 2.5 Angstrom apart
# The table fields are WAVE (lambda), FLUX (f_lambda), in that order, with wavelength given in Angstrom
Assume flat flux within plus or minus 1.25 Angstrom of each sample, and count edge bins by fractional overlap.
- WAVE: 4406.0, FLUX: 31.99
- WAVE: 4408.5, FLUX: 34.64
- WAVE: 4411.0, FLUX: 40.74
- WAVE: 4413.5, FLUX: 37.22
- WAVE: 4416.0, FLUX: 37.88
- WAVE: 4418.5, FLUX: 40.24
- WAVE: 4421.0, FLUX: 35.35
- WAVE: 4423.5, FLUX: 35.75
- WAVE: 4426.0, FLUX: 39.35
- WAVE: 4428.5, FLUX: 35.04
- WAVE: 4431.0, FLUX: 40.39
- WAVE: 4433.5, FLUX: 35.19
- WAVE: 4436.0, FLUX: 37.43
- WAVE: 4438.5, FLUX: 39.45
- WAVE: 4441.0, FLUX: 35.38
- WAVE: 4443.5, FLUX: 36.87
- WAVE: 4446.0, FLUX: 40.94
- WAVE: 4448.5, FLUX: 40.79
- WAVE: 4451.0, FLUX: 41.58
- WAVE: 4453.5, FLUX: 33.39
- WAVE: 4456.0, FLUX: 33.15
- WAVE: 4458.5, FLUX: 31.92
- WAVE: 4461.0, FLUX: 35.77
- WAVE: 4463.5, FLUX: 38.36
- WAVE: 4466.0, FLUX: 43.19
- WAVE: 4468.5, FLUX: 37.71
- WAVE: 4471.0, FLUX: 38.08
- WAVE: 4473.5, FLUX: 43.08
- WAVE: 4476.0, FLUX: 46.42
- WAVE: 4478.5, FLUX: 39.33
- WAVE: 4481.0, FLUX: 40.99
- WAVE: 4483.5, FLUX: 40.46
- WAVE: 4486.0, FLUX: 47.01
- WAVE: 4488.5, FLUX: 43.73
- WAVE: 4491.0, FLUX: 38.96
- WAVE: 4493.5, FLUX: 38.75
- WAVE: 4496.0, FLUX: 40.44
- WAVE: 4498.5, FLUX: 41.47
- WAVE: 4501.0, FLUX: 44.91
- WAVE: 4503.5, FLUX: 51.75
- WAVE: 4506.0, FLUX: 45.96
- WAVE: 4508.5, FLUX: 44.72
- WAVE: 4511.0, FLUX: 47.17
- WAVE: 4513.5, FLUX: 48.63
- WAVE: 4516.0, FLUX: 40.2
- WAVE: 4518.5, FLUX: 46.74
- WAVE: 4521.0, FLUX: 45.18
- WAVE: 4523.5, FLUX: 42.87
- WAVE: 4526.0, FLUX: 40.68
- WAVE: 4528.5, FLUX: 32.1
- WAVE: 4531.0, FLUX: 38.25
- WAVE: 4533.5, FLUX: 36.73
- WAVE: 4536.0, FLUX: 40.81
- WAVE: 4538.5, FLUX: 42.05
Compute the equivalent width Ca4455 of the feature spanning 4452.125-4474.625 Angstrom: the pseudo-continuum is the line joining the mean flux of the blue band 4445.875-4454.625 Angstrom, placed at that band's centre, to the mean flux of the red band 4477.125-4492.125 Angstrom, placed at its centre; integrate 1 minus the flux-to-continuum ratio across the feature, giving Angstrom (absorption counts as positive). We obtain 1.7 Angstrom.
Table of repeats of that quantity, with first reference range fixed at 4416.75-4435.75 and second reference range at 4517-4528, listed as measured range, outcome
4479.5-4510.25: -1.42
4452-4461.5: 1.35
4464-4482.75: -0.47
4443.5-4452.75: -0.36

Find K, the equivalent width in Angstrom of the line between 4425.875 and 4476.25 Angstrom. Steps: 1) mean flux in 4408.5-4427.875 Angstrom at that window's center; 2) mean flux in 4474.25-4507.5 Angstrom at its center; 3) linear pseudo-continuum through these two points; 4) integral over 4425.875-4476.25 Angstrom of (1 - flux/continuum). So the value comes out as 2.6 Angstrom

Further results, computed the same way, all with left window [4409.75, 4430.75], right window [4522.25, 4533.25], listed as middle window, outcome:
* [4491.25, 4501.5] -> -0.7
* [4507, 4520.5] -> -2.6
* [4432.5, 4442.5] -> 0.3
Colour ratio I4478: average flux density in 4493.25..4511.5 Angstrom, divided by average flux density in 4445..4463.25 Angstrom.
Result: 1.21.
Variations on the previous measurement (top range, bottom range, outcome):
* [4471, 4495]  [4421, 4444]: 1.13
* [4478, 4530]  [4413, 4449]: 1.14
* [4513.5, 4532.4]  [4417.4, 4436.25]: 1.11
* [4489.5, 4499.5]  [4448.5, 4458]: 1.10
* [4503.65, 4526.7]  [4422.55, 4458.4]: 1.21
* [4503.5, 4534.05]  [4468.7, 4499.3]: 1.04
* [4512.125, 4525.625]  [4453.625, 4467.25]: 1.23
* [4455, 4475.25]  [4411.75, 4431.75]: 1.01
